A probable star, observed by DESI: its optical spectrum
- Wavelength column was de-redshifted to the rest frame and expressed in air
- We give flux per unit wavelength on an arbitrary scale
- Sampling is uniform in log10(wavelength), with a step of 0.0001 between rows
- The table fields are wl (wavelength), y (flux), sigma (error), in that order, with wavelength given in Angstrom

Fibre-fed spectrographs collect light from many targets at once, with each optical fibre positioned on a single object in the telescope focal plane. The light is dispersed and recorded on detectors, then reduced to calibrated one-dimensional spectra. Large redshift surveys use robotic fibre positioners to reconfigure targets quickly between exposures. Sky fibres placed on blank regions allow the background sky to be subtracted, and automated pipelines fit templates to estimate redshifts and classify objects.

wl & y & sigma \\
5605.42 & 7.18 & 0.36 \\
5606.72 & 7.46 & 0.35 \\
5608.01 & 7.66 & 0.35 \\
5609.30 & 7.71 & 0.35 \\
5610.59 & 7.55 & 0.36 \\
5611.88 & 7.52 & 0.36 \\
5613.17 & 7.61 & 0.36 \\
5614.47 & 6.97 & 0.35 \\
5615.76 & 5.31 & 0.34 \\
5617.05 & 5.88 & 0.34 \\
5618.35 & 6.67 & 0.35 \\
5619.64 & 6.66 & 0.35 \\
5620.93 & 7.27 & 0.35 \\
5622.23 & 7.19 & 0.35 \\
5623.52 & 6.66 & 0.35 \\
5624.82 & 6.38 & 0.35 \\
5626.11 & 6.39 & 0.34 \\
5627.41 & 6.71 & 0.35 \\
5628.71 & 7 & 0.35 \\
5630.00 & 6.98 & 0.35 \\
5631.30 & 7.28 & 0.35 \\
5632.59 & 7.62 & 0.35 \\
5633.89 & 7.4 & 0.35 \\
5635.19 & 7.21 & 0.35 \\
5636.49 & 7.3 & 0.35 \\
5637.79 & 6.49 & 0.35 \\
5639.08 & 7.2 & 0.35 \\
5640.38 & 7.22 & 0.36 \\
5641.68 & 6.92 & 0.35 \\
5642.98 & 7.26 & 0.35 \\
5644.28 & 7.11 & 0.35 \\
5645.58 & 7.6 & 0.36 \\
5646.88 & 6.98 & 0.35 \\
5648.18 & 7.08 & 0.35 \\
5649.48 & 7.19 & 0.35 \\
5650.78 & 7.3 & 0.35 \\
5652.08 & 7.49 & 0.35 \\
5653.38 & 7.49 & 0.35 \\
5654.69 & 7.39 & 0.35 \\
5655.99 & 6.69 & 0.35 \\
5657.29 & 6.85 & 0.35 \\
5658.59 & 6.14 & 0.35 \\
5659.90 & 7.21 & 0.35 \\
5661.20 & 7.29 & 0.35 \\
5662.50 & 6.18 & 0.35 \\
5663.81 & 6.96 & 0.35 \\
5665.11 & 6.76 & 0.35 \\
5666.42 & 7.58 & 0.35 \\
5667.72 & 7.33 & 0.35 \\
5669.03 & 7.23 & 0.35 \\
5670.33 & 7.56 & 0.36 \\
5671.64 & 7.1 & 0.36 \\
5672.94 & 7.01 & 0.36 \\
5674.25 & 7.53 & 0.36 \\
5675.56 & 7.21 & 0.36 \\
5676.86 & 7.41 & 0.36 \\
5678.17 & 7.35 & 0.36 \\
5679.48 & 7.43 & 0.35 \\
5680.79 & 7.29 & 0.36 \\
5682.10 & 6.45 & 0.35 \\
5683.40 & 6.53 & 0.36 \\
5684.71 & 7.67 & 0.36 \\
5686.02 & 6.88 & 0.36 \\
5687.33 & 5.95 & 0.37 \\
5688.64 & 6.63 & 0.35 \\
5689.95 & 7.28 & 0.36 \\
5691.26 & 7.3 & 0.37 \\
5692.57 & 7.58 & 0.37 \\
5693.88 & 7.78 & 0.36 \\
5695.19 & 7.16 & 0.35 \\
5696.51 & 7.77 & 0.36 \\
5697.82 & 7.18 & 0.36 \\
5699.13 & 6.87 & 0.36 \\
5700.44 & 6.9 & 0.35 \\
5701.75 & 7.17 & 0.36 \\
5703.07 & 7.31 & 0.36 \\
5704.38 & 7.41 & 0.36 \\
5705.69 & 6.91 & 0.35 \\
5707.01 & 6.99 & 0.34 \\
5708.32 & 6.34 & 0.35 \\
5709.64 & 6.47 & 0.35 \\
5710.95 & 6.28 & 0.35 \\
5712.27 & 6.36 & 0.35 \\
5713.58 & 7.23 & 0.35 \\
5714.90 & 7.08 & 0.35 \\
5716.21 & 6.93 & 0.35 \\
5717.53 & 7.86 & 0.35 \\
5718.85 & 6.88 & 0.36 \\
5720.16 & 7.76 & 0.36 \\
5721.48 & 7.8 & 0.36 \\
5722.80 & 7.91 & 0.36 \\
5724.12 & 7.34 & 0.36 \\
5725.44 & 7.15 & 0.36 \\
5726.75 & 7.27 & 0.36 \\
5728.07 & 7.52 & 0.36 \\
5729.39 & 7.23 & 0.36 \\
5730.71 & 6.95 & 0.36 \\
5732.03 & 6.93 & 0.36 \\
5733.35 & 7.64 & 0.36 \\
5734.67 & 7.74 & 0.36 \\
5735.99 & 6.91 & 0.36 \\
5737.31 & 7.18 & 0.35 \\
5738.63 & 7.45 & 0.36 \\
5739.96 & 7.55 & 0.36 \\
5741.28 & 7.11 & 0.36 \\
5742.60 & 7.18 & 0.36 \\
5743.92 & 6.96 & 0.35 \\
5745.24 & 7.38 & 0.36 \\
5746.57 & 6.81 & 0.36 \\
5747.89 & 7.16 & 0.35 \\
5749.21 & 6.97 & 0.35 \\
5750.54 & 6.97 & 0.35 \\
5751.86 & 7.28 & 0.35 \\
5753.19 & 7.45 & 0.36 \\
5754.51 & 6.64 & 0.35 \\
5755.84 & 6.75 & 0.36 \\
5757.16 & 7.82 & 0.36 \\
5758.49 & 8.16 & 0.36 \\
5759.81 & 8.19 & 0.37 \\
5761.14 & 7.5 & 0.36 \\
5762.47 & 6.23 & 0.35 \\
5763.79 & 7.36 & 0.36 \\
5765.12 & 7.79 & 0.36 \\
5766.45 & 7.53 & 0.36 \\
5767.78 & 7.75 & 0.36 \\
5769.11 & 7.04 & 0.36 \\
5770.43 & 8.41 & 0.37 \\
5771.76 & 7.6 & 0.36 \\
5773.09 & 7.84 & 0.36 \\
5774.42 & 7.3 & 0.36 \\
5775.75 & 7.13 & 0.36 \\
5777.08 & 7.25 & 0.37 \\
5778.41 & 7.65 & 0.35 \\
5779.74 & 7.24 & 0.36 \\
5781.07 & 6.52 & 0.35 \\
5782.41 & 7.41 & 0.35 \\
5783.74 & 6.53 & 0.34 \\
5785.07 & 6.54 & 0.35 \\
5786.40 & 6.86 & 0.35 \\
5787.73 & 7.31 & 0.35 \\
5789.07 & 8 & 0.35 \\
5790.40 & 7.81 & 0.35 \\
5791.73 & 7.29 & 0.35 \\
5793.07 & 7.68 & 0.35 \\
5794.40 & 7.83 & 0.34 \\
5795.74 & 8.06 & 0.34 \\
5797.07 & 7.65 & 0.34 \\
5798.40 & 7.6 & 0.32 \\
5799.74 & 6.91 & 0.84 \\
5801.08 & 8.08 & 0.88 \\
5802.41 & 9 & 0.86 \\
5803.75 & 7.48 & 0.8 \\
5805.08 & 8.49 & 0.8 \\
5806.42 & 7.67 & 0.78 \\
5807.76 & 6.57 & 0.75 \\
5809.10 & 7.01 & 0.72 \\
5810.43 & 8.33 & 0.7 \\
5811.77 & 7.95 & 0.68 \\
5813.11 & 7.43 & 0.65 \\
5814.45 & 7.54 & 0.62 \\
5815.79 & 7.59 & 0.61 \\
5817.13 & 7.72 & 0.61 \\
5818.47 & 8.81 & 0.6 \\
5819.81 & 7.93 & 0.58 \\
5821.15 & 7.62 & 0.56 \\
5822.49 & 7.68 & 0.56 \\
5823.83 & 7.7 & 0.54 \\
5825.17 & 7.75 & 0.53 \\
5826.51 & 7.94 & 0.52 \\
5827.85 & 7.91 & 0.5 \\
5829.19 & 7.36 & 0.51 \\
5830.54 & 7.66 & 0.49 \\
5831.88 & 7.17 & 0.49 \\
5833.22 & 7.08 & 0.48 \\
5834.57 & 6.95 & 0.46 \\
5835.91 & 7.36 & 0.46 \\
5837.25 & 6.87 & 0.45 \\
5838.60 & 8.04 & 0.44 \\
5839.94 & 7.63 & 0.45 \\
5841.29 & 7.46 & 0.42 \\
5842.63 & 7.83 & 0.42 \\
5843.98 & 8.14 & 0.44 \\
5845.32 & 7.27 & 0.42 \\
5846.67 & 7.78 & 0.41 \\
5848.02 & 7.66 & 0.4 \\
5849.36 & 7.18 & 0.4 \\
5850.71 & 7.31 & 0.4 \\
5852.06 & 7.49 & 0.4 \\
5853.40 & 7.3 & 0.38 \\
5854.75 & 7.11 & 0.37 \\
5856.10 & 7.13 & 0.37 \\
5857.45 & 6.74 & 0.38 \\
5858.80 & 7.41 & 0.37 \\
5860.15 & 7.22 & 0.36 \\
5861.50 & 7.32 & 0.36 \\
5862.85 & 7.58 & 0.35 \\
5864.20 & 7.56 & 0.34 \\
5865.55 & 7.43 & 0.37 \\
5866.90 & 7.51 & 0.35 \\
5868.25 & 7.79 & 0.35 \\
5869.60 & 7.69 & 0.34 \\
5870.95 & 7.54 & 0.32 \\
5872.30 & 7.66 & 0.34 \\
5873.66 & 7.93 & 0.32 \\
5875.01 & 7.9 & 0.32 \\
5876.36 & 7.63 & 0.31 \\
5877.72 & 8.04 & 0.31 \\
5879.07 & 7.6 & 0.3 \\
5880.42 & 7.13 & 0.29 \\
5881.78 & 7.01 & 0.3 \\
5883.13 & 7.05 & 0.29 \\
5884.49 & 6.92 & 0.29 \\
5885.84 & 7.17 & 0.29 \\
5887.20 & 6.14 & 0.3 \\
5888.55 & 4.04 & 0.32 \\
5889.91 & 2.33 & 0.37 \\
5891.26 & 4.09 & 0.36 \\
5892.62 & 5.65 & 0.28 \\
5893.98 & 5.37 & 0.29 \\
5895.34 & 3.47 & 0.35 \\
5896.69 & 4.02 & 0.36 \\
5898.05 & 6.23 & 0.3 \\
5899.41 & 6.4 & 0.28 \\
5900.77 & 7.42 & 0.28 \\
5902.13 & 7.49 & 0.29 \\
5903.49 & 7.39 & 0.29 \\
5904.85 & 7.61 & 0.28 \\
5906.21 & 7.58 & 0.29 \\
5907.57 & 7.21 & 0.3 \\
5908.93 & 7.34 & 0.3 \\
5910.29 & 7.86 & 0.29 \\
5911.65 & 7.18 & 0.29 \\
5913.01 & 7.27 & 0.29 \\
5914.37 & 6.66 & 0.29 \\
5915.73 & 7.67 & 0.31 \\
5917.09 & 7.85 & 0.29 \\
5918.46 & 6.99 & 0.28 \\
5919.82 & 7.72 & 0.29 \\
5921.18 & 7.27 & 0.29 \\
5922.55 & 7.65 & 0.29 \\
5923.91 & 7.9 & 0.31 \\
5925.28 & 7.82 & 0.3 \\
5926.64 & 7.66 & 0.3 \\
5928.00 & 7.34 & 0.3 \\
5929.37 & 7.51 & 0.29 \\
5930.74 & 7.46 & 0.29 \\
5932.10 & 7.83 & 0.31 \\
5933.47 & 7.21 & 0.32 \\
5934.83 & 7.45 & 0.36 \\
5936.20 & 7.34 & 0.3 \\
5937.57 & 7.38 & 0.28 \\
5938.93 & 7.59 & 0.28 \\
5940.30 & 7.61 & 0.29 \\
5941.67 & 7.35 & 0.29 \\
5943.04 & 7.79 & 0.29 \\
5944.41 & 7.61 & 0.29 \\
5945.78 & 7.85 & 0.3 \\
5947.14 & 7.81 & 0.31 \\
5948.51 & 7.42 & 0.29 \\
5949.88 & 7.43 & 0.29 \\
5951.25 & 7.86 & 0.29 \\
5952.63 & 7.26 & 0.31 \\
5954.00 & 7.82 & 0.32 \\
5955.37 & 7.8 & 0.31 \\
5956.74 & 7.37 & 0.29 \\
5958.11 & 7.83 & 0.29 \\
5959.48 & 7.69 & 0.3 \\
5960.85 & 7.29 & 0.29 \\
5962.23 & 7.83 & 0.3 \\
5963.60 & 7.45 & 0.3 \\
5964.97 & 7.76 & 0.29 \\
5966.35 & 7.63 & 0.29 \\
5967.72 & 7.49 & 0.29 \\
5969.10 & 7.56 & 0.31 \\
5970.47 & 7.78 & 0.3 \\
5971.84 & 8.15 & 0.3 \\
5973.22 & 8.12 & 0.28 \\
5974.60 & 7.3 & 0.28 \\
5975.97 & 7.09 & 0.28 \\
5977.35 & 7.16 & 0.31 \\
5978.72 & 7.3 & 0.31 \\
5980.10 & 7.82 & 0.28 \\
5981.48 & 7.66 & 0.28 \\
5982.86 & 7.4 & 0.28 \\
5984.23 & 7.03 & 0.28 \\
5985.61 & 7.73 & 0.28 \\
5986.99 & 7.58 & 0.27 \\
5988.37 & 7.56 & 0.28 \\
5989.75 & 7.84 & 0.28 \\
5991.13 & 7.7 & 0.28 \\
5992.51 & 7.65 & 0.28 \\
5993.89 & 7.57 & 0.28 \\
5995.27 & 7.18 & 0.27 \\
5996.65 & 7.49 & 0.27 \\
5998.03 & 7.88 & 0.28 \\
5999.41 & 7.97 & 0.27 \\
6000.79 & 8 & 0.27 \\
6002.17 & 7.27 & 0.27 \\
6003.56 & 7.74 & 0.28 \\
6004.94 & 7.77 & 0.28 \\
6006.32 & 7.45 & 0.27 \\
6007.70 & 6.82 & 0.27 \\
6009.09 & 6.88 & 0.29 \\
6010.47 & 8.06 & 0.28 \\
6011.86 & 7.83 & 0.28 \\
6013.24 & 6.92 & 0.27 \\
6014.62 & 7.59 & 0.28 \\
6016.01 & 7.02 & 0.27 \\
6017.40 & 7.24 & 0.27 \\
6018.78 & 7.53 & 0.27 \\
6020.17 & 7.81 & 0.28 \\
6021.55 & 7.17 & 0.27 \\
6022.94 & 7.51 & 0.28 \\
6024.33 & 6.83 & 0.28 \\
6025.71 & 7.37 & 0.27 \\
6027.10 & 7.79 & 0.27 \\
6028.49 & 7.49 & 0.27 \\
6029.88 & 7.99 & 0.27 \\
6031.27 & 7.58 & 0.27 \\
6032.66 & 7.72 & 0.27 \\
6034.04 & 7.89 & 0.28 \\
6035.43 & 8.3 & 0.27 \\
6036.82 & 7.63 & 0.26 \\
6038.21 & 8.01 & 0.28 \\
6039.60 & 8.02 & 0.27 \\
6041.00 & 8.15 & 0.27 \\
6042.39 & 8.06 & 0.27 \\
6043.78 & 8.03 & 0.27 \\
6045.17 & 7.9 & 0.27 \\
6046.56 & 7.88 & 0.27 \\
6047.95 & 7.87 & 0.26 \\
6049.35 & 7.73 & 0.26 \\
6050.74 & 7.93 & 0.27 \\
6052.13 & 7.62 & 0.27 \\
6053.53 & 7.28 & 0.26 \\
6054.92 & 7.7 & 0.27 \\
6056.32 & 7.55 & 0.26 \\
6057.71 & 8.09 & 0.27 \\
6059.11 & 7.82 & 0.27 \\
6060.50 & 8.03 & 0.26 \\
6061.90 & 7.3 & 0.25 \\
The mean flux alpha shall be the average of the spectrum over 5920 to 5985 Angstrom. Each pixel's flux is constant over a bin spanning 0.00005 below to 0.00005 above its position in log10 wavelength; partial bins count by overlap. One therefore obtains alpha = 7.57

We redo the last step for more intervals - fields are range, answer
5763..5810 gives 7.49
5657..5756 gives 7.13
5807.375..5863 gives 7.52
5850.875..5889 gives 7.27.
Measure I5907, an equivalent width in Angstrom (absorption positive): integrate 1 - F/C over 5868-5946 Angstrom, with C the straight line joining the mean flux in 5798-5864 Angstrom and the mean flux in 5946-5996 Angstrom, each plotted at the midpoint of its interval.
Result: 5.71 Angstrom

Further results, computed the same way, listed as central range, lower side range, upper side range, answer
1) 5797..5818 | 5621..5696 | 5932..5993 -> -1.06 Angstrom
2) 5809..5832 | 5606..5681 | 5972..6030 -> -1.47 Angstrom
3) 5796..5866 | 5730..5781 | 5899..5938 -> -1.80 Angstrom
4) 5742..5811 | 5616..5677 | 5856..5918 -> -4.84 Angstrom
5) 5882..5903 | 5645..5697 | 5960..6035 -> 5.04 Angstrom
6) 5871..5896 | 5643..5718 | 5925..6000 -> 3.77 Angstrom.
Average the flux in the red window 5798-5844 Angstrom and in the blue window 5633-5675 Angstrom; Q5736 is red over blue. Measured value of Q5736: 1.07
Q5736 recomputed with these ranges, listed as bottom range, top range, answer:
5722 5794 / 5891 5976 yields 1.00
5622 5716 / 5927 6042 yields 1.07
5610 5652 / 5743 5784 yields 1.04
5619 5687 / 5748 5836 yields 1.06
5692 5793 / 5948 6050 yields 1.05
